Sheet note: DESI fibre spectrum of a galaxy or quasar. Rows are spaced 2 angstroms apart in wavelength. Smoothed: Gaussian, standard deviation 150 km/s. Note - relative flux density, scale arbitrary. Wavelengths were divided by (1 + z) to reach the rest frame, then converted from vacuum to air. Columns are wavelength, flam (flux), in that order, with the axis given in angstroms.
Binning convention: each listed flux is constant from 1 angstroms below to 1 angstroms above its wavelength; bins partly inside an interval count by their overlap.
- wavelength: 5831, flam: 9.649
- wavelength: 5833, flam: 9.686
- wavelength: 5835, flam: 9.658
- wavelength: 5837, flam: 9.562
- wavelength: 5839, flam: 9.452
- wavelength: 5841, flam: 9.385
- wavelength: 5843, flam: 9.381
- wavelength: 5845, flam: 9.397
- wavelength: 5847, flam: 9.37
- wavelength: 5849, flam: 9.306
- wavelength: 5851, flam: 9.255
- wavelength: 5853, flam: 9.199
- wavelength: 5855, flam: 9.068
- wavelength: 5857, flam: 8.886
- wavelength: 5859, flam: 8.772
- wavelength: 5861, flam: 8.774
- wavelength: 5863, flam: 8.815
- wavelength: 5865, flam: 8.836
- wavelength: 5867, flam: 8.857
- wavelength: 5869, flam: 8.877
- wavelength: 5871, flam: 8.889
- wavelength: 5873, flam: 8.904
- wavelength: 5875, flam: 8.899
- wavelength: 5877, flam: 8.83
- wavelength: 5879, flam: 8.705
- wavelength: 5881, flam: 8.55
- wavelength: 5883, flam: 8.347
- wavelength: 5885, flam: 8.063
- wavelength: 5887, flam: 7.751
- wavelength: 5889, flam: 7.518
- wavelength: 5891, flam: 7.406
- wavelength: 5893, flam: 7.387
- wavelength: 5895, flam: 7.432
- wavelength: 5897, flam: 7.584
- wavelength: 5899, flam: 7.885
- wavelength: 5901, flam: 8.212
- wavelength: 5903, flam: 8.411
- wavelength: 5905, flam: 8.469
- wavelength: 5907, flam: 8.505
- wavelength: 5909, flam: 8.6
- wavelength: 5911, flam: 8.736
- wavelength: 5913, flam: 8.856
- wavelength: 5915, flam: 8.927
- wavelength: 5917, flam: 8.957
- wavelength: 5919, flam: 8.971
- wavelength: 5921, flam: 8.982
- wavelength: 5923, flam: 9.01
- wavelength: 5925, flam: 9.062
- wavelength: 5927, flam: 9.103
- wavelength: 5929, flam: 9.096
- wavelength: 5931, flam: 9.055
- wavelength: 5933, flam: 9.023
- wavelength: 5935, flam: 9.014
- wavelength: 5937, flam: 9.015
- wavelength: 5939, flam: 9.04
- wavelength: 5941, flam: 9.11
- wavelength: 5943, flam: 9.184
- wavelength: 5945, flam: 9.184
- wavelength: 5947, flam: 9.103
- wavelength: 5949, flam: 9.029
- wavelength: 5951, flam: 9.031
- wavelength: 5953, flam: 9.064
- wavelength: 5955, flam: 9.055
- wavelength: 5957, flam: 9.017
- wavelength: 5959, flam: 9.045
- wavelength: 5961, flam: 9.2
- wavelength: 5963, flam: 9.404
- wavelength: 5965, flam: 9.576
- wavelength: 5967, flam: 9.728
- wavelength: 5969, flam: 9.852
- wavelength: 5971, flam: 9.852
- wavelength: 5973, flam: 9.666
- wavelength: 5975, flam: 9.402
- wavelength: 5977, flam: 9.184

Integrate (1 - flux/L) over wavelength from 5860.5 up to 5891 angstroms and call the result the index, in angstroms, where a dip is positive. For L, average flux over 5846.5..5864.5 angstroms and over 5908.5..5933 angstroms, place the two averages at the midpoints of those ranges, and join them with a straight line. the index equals 1.6 angstroms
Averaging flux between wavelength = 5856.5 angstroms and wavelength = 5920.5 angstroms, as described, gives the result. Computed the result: 8.46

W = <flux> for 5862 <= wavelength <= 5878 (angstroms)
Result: 8.86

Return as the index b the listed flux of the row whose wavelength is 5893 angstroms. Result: 7.387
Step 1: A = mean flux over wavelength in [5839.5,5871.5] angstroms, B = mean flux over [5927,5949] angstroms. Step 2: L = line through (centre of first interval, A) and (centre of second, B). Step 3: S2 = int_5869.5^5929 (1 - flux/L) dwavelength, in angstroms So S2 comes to 4.0 angstroms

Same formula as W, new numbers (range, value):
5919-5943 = 9.05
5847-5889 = 8.76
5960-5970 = 9.55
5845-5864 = 9.07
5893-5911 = 8.13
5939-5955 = 9.09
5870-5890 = 8.45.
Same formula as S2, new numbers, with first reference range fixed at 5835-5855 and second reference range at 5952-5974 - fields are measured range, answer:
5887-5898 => 2.22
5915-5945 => 1.12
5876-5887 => 1.11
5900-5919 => 1.50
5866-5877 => 0.58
